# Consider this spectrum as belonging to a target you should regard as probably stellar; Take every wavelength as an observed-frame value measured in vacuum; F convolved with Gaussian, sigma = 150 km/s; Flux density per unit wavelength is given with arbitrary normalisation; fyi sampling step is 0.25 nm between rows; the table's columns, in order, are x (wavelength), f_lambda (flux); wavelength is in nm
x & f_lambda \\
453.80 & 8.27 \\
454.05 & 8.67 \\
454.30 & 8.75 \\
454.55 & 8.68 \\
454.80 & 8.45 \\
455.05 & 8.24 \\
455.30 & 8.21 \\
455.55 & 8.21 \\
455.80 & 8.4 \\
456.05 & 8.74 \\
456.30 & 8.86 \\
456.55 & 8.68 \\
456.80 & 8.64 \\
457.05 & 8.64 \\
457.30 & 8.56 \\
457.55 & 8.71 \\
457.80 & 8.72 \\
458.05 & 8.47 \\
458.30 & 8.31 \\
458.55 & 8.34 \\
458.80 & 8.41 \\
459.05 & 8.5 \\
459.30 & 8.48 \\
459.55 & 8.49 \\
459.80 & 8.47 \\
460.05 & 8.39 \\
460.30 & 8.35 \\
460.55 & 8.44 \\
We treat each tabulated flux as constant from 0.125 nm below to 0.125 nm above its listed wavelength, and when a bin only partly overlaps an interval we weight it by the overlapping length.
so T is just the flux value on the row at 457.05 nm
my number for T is 8.64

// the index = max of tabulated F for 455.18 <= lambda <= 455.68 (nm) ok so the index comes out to 8.21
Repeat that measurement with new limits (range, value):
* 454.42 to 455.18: 8.68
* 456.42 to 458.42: 8.72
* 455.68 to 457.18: 8.86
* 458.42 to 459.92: 8.5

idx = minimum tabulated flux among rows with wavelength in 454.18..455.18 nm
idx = 8.24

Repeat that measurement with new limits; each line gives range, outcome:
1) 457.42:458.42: 8.31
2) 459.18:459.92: 8.47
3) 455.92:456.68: 8.68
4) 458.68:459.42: 8.41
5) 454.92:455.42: 8.21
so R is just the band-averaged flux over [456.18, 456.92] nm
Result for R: 8.73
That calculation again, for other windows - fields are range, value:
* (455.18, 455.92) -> 8.27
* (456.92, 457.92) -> 8.66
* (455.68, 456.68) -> 8.67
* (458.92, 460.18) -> 8.47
